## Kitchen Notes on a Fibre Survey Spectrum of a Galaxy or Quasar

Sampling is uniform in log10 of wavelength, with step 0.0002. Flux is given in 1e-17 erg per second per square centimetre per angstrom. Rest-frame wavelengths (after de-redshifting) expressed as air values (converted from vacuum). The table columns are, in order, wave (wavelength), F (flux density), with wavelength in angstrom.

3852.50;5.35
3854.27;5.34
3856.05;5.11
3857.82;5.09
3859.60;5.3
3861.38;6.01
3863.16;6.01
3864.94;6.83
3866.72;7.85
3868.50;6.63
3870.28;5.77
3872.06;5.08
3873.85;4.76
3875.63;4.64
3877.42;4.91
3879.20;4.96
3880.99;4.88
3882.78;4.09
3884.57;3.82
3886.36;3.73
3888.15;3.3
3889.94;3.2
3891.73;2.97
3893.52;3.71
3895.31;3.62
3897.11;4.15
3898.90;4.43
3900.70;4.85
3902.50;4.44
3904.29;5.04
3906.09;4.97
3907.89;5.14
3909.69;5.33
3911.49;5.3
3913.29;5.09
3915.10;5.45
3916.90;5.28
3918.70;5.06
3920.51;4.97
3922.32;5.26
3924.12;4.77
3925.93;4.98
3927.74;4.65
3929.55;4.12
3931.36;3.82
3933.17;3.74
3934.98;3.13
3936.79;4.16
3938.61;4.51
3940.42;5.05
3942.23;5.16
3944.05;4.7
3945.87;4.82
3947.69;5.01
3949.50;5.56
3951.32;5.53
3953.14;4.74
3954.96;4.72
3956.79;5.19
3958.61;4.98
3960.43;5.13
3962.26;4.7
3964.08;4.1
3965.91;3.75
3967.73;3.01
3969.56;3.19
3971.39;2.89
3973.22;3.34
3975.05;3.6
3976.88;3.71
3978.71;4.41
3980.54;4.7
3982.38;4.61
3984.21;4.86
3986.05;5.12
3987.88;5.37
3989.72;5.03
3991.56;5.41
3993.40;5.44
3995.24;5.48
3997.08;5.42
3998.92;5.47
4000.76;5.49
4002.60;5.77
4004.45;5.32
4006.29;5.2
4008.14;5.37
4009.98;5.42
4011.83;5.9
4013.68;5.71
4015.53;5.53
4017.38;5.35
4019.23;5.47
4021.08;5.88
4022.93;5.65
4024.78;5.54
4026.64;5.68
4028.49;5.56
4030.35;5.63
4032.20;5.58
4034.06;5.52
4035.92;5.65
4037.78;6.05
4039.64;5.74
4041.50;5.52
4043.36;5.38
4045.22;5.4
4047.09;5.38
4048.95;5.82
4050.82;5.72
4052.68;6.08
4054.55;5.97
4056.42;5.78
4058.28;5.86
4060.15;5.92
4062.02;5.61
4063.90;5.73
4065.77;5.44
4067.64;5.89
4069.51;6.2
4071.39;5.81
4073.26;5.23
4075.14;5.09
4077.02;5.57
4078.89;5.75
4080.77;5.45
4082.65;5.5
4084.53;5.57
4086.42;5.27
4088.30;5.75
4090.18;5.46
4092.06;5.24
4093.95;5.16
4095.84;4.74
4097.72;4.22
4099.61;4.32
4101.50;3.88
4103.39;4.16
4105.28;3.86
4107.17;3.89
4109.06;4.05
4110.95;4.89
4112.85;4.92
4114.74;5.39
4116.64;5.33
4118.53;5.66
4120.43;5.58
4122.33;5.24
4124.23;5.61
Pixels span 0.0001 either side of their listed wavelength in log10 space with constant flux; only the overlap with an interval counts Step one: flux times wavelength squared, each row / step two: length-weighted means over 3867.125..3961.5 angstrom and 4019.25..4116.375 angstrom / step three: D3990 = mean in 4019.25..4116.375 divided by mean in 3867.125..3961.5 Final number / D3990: 1.2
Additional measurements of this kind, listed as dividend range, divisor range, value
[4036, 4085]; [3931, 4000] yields 1.30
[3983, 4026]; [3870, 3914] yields 1.29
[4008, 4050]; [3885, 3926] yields 1.31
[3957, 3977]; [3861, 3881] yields 0.72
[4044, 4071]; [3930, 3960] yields 1.30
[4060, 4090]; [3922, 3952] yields 1.30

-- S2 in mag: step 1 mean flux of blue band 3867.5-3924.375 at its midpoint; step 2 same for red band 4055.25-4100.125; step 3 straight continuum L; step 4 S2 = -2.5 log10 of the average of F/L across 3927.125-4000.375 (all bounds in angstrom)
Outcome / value 0.09 mag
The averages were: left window 4.68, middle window 4.57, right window 5.45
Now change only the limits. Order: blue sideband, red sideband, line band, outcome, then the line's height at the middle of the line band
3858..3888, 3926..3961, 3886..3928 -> 0.09 mag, 4.98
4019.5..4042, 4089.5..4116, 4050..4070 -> -0.12 mag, 5.23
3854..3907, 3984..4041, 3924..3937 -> 0.23 mag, 5.1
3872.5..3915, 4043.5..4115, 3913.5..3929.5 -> -0.10 mag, 4.56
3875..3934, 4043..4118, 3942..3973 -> 0.05 mag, 4.73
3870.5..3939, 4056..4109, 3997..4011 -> -0.12 mag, 4.89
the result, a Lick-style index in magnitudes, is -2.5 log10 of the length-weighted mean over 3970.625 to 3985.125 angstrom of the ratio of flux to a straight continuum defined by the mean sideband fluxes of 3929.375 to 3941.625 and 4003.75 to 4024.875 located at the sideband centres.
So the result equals 0.21 mag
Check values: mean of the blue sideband 4.1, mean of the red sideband 5.53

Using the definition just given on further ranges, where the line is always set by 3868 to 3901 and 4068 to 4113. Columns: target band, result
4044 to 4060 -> -0.18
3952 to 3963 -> -0.08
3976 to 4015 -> -0.11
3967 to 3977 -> 0.38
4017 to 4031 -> -0.17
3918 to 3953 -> -0.04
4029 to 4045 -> -0.16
